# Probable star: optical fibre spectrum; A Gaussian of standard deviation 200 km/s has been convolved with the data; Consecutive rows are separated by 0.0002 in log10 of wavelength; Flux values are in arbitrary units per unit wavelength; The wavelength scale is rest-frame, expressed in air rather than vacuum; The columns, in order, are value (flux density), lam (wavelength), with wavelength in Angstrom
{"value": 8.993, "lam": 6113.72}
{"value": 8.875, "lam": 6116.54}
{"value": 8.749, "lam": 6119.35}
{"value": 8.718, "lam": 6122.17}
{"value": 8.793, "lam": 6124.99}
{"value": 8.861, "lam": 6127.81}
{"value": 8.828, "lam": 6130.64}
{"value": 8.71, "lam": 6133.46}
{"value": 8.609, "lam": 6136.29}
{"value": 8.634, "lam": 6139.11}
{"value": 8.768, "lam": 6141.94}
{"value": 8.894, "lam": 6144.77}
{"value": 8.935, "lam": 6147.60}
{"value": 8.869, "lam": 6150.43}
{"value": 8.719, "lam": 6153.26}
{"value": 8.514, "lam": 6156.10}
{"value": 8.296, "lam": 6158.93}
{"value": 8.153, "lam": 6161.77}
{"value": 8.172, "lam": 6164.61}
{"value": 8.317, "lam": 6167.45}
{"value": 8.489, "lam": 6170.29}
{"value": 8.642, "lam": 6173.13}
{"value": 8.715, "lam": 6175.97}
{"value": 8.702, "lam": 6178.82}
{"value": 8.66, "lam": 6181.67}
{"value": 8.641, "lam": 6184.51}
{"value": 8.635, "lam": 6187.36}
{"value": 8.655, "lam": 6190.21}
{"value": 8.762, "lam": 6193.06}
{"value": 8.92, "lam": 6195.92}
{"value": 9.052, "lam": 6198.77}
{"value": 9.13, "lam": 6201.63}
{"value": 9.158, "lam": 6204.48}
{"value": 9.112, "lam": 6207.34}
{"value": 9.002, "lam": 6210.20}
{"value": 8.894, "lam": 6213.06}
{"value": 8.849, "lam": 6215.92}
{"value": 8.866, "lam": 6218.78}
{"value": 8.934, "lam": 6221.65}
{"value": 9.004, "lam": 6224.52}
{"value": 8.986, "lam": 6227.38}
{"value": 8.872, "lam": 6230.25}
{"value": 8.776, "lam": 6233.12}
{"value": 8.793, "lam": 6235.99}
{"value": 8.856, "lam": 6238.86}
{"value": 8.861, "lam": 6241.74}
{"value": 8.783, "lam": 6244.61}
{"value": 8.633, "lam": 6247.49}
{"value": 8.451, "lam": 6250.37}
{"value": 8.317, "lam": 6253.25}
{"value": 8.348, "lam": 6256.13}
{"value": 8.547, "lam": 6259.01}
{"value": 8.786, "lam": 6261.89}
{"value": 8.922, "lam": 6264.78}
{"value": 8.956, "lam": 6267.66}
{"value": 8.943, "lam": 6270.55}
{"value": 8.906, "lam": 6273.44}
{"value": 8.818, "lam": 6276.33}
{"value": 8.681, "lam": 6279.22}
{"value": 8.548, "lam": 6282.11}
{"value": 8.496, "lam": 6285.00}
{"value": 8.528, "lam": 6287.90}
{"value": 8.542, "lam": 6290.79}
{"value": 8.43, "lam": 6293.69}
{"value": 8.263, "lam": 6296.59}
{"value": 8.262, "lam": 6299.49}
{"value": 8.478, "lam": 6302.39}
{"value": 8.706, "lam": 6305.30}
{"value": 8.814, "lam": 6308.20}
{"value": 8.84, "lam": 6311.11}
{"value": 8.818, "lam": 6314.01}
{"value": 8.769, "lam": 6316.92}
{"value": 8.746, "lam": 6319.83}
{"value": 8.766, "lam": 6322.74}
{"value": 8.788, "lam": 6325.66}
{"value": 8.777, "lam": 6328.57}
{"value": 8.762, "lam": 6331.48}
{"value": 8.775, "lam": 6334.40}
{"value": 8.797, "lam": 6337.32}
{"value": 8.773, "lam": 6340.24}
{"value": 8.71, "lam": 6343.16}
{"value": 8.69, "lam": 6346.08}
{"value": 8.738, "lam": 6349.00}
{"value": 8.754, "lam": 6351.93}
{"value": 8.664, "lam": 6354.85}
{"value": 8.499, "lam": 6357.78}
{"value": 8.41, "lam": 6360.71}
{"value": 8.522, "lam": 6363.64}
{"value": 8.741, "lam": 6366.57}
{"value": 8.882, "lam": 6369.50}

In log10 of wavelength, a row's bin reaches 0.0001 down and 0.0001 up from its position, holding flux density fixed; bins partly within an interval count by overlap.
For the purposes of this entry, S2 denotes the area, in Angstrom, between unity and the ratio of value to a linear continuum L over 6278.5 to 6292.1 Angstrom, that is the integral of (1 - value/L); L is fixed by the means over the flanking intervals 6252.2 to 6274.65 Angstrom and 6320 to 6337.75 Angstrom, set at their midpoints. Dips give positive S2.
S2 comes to 0.3 Angstrom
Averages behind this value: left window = 8.72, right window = 8.77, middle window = 8.56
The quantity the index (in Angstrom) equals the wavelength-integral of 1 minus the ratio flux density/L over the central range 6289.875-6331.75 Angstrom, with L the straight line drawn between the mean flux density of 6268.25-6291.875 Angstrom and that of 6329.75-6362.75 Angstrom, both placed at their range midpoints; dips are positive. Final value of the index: 0.2 Angstrom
